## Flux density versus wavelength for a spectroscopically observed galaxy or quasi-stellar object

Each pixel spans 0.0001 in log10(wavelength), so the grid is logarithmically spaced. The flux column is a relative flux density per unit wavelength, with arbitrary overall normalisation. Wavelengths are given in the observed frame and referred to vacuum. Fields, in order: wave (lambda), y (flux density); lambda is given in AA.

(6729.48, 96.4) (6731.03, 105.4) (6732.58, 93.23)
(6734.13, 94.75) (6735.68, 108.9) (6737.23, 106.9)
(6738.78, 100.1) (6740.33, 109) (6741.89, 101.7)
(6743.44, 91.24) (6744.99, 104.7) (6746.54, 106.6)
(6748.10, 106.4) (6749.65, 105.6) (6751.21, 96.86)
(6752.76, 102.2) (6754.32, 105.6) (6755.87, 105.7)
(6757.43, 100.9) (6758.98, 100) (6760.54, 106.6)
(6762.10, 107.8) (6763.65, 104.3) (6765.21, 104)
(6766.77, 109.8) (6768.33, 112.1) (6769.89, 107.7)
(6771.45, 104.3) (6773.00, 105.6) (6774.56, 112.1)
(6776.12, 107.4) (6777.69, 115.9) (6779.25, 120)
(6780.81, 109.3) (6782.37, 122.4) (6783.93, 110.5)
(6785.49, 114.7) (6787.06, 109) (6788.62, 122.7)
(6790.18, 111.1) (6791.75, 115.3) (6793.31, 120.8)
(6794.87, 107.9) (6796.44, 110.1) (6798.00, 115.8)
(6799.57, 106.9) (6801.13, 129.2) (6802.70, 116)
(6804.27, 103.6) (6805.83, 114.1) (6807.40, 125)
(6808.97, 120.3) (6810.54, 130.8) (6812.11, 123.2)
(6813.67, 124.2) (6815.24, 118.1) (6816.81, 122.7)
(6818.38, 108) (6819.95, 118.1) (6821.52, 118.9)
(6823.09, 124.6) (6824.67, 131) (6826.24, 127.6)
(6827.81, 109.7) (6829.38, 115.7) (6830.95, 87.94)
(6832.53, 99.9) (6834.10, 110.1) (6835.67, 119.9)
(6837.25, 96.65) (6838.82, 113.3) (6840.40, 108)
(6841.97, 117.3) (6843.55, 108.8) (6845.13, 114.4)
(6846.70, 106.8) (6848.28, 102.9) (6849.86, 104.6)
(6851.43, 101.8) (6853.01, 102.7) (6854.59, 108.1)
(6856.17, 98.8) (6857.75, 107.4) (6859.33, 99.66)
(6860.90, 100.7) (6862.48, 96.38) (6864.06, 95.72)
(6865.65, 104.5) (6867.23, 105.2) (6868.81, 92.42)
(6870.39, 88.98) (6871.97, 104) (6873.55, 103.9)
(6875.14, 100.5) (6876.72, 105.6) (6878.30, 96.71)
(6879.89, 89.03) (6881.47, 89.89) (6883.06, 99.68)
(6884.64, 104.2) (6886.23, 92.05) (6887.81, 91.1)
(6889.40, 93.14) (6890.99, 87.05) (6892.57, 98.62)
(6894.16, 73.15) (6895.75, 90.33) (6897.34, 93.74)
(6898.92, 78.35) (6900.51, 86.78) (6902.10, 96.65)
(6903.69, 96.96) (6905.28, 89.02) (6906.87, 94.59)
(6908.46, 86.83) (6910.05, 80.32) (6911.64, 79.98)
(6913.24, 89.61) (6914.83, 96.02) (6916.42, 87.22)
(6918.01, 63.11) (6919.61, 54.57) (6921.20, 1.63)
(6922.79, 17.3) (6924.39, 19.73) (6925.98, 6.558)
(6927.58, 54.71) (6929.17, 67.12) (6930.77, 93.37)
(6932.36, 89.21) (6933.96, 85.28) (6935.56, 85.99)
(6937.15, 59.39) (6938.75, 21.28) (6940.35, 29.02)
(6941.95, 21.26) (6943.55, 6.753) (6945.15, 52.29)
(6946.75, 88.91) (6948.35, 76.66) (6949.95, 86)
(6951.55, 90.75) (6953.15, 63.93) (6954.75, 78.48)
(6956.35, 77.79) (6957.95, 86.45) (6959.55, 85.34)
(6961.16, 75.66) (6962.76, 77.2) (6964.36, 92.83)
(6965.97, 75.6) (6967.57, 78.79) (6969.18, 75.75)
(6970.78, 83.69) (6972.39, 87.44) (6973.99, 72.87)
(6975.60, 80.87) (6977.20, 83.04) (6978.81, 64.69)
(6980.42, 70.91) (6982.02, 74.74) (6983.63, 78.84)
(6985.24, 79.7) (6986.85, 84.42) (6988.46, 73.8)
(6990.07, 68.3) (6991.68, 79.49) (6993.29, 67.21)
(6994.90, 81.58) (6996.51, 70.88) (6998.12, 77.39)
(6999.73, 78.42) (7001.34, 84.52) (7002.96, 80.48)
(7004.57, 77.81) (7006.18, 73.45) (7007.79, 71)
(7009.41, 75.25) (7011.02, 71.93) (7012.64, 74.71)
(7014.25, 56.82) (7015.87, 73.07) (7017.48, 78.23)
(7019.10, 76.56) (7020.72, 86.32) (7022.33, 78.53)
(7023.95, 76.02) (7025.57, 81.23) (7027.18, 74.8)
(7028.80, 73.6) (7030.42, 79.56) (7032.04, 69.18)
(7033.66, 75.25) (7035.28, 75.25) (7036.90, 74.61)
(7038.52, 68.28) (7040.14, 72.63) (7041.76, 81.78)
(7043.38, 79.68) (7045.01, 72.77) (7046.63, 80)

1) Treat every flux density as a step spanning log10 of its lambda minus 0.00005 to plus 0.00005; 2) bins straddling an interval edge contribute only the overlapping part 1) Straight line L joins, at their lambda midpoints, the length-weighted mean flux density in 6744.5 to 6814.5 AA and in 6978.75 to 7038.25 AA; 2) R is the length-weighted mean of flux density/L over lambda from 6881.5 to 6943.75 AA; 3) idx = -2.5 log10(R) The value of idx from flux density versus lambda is 0.263 mag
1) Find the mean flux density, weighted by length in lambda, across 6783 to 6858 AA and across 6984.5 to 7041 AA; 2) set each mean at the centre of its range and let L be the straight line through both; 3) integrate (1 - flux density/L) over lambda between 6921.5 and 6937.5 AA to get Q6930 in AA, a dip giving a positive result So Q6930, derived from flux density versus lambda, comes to 6.2 AA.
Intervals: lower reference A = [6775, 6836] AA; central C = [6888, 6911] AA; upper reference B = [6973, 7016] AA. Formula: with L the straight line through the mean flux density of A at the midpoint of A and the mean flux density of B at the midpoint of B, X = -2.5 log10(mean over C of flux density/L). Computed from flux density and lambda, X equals 0.08 mag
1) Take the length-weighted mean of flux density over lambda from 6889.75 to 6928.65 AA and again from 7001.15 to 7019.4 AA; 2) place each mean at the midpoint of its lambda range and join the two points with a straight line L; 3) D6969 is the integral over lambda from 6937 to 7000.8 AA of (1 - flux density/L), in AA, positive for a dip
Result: 1.4 AA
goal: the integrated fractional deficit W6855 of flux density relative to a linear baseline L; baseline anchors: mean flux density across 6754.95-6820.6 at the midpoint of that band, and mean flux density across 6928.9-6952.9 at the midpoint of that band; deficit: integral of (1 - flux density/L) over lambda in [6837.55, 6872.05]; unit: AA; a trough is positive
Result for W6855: -4.59 AA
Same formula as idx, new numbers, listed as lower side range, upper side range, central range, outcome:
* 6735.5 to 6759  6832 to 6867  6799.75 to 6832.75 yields -0.13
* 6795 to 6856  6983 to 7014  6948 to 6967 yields 0.05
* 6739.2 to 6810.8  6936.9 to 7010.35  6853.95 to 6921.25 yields -0.03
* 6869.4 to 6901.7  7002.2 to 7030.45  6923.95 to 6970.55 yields 0.27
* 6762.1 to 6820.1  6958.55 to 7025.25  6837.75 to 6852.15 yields -0.04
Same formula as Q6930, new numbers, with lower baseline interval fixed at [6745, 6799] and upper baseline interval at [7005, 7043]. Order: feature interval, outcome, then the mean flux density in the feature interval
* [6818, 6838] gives -2.25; 113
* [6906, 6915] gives 0.30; 87.3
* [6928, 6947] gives 6.45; 57.3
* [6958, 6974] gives 0.30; 81.2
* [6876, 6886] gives -0.30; 97.1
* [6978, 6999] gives 1.28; 74.8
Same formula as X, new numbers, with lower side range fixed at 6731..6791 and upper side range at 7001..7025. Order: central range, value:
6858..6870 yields -0.059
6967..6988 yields 0.026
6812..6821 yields -0.188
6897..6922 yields 0.117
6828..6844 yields -0.110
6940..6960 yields 0.261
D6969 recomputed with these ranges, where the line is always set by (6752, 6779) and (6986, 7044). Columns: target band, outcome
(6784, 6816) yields -4.5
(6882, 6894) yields -0.3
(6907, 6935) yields 7.5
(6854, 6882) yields -1.6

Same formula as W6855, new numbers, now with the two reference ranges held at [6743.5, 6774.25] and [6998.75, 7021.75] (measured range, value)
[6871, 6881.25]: -0.9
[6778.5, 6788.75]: -1.3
